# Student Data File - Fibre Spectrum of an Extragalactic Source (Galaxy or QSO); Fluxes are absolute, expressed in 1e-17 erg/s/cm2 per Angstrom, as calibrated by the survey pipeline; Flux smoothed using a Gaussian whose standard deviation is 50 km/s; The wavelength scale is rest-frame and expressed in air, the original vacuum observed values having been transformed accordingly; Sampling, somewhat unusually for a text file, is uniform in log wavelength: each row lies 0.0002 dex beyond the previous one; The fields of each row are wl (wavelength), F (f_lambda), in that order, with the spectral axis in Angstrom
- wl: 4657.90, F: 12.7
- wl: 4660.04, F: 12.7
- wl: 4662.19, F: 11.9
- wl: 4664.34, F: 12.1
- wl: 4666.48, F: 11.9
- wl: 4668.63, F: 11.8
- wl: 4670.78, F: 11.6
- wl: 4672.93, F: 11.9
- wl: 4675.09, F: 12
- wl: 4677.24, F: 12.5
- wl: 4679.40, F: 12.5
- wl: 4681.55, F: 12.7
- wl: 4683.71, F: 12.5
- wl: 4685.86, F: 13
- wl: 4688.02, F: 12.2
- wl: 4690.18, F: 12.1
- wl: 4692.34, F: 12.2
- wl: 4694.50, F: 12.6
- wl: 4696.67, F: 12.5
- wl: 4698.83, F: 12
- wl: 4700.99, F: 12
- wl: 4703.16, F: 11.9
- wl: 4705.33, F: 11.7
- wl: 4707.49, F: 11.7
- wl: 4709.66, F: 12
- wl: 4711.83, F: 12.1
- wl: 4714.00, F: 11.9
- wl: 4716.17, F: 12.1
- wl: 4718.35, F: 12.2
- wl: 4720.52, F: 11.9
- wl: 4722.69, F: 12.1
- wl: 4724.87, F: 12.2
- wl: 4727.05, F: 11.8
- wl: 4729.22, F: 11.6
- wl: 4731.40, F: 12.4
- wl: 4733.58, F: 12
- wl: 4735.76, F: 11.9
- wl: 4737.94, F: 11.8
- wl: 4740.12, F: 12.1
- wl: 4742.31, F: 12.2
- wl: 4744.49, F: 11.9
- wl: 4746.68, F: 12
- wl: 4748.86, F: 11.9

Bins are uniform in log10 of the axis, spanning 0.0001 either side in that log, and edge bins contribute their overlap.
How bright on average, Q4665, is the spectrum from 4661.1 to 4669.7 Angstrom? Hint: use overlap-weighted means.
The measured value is 11.9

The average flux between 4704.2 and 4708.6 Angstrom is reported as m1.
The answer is 11.7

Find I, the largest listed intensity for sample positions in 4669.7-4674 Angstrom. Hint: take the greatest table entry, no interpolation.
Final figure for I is 11.9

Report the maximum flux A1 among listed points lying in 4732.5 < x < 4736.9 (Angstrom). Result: 12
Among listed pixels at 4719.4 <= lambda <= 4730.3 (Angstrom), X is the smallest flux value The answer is 11.6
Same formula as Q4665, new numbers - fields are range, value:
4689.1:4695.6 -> 12.3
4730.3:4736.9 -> 12.1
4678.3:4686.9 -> 12.7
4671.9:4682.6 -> 12.3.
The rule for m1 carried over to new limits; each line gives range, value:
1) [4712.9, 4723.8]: 12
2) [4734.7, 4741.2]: 11.9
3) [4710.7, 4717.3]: 12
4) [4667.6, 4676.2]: 11.8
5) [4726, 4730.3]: 11.7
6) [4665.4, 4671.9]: 11.8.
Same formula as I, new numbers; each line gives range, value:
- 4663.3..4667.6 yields 12.1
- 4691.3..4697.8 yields 12.6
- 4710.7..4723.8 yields 12.2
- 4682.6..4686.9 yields 13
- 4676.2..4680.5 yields 12.5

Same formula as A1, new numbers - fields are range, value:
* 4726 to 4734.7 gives 12.4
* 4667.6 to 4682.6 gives 12.7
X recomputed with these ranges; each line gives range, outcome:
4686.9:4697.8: 12.1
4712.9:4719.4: 11.9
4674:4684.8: 12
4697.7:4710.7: 11.7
